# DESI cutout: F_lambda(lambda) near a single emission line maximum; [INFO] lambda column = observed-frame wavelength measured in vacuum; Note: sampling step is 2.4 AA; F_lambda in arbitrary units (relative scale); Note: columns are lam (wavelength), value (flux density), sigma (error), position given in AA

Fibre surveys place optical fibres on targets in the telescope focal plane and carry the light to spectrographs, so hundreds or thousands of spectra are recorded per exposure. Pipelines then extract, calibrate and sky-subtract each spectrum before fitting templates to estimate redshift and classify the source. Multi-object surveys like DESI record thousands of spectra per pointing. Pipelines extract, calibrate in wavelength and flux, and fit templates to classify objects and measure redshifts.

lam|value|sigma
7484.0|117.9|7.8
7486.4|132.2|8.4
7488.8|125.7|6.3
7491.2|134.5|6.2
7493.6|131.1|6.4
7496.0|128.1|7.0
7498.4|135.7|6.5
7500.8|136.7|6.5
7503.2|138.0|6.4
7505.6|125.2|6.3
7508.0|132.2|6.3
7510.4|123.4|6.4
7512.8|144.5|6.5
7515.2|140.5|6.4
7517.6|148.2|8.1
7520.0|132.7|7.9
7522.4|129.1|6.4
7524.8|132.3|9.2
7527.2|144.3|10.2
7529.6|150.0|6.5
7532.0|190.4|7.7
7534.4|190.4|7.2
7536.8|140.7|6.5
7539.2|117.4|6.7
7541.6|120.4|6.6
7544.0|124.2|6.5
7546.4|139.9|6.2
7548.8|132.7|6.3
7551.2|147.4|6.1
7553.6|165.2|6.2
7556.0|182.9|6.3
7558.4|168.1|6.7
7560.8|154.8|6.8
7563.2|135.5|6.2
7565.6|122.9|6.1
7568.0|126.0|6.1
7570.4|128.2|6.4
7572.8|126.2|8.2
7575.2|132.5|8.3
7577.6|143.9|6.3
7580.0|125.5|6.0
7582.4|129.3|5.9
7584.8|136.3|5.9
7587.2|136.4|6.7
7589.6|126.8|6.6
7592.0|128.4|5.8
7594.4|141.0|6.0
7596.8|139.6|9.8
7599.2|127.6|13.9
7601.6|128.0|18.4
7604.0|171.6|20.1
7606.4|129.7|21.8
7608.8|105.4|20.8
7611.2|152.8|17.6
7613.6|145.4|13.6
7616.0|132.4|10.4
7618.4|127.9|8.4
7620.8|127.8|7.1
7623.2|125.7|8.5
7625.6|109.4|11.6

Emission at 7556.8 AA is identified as [N II]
